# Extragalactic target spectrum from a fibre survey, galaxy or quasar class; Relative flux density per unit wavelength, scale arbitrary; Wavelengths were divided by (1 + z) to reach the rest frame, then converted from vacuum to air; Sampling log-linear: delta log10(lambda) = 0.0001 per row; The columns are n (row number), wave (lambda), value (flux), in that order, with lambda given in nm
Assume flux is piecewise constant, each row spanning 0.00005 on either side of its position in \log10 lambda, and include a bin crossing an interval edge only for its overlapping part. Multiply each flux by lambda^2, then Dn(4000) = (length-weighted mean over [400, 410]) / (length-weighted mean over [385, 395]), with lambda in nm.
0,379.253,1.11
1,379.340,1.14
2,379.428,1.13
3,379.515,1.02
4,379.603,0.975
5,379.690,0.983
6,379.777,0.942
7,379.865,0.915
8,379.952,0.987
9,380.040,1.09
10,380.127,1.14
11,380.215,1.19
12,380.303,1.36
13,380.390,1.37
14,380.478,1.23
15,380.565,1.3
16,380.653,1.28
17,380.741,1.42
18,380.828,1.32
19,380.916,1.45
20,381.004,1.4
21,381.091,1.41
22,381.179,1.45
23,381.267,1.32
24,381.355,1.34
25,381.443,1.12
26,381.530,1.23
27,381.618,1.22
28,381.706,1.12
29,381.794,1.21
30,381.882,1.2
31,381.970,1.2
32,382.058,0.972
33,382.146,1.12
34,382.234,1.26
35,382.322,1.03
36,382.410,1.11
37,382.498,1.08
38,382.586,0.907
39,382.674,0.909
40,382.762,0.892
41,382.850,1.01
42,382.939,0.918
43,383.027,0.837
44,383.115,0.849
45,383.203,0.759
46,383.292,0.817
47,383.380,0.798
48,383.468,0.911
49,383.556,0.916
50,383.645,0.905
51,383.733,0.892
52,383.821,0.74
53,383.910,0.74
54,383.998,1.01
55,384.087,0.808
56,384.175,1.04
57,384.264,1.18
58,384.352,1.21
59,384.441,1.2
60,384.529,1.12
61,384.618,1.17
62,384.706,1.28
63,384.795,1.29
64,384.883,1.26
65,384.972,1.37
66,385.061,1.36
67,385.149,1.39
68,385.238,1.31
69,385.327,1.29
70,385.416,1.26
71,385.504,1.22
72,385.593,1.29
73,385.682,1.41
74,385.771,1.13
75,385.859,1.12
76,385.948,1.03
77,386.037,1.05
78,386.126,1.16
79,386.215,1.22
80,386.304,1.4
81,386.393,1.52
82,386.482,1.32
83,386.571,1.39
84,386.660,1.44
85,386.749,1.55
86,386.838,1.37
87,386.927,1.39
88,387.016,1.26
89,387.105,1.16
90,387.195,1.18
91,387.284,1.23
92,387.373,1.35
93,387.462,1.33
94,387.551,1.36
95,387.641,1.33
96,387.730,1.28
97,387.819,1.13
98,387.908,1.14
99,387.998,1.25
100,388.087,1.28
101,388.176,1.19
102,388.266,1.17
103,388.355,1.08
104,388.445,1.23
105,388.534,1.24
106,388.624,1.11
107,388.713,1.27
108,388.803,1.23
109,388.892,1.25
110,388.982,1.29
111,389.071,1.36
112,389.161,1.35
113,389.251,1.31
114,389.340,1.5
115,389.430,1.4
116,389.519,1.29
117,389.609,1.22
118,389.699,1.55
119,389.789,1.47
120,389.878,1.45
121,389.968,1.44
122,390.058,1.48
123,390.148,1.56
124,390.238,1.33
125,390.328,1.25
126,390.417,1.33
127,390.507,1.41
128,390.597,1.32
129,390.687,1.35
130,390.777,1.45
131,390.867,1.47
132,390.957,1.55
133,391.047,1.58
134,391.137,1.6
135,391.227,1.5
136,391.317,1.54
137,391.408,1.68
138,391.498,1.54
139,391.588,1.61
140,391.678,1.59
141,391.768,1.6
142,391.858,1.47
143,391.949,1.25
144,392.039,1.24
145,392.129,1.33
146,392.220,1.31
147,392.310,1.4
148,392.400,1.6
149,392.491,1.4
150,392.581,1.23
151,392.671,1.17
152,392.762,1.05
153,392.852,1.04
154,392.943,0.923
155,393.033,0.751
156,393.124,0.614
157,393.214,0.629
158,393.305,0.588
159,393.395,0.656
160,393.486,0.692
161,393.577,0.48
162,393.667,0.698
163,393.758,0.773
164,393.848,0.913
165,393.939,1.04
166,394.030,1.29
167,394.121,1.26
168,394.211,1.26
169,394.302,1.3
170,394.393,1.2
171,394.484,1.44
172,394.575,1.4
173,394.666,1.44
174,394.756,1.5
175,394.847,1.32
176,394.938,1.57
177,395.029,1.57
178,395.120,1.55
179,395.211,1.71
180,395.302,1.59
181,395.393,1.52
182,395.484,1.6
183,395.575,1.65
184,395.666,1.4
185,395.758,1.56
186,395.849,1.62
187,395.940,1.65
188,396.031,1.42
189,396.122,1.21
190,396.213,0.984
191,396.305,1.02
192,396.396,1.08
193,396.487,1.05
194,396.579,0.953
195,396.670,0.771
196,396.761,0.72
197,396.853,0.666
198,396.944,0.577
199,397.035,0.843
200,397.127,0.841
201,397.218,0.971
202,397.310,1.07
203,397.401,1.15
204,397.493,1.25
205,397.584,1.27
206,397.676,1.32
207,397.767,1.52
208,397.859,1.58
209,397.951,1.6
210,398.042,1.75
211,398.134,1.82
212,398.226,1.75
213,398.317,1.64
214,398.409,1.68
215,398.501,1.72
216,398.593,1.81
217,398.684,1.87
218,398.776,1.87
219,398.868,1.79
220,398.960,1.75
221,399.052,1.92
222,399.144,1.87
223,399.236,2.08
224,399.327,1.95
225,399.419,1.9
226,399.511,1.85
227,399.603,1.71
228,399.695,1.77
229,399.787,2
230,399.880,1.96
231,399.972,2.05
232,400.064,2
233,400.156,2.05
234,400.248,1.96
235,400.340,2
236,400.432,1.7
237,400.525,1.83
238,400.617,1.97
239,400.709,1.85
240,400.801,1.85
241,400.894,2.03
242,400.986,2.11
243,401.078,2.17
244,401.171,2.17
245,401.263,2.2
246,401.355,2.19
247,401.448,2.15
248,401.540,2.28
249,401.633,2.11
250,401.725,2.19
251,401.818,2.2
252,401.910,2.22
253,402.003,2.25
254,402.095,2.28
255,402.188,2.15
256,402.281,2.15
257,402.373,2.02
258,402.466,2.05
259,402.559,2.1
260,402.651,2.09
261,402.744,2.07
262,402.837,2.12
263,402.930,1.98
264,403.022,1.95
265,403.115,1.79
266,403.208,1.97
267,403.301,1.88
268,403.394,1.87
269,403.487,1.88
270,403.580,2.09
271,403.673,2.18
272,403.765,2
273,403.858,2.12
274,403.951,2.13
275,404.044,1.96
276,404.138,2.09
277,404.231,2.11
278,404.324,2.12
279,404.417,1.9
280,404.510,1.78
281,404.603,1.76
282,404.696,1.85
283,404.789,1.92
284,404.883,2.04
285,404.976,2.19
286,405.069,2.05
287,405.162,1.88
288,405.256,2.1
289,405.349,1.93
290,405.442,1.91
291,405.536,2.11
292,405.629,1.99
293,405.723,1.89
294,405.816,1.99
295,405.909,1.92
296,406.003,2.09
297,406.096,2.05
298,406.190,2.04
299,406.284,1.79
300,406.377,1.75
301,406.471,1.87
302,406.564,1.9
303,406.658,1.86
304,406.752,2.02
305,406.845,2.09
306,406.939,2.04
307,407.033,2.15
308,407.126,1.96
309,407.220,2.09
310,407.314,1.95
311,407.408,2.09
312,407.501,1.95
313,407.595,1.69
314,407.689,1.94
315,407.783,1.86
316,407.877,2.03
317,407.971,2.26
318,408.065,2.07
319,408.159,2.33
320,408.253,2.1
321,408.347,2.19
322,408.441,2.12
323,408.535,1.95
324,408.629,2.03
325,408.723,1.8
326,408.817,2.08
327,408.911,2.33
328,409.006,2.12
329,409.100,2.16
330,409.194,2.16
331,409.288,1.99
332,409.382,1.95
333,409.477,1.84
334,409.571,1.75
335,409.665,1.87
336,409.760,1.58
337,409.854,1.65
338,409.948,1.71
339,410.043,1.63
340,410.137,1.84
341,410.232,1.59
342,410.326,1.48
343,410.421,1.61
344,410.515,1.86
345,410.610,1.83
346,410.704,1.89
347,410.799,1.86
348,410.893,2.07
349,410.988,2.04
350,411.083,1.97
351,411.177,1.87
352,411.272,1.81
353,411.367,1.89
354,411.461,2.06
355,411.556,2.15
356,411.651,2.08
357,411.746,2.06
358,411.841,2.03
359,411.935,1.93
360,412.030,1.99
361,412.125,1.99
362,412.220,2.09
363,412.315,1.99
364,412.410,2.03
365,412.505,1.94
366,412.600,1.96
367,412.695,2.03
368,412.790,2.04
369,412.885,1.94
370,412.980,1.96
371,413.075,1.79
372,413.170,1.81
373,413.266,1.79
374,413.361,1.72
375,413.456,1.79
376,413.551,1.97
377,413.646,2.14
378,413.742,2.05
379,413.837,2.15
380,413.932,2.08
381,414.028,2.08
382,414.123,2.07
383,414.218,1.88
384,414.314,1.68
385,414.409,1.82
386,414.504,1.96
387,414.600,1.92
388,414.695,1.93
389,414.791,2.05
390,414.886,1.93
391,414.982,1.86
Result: 1.7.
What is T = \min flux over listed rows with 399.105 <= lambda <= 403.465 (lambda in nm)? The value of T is 1.7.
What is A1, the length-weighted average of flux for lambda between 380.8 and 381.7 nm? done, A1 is 1.32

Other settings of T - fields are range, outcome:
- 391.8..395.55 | 0.48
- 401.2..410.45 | 1.48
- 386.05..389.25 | 1.08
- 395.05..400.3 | 0.577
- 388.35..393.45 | 0.588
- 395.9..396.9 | 0.666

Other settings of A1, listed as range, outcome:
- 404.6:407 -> 1.97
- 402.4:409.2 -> 2.01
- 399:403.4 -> 2.02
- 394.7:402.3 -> 1.67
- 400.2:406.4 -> 2.02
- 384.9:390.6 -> 1.3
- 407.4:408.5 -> 2.05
